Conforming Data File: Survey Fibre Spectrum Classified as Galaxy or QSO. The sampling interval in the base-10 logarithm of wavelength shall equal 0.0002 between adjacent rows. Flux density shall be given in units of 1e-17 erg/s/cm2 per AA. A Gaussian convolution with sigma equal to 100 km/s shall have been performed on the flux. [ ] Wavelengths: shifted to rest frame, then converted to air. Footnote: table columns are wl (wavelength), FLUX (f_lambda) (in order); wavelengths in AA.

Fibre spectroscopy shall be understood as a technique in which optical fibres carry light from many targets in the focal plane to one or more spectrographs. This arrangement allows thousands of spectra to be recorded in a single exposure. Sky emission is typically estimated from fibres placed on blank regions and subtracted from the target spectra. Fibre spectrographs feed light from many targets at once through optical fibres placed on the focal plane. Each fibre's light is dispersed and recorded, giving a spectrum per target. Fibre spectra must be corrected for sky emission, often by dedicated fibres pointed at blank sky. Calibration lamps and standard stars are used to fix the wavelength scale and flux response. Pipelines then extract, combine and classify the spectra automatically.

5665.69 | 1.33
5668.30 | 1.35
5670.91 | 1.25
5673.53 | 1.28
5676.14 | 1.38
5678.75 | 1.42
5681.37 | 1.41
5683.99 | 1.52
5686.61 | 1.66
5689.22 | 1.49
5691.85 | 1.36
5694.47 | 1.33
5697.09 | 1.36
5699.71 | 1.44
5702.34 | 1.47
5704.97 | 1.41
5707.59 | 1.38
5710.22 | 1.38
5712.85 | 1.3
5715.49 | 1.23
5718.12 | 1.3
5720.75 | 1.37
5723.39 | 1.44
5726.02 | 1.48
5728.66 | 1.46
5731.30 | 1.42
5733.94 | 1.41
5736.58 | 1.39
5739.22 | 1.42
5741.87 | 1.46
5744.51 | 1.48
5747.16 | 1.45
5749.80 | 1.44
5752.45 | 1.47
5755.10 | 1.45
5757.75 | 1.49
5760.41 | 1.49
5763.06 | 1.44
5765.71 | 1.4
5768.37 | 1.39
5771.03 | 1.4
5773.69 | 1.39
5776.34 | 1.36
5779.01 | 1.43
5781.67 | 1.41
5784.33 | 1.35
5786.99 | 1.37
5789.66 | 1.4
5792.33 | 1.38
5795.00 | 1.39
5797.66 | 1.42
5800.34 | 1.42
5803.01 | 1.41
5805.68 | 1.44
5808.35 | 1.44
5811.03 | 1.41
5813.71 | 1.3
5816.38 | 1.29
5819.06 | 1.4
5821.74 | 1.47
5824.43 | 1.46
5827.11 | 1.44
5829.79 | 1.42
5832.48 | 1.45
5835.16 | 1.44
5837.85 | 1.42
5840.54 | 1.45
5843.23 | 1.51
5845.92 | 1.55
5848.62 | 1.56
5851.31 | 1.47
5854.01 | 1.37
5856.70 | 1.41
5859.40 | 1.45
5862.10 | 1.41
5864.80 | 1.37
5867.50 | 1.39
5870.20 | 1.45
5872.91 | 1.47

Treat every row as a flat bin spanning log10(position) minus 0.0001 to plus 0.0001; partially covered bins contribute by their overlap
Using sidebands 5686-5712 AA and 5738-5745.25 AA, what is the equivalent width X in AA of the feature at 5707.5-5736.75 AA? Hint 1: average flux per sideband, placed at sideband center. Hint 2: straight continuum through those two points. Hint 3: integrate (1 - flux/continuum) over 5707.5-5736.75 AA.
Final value 1.2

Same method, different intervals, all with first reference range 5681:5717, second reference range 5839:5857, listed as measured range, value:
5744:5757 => -0.2 AA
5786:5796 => 0.5 AA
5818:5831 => 0.2 AA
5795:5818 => 1.1 AA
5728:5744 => 0.0 AA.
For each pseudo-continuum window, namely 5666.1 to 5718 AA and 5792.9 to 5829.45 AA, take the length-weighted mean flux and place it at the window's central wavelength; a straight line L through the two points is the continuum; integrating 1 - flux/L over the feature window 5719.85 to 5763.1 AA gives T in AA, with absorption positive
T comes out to -1.6 AA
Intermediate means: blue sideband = 1.39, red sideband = 1.41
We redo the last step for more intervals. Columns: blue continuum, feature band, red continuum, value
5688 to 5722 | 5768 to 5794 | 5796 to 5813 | 0.3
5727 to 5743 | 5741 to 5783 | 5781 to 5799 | -0.8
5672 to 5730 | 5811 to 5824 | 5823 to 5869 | 0.5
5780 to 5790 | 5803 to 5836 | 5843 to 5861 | 0.4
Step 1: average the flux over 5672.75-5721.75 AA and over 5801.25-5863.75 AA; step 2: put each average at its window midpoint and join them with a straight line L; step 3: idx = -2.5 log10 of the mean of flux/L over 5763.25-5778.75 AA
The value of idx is 0.02 mag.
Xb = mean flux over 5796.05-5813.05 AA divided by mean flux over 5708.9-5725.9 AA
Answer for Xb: 1.1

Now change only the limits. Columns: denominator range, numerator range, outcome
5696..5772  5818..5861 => 1.03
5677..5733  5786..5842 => 1.00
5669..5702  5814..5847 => 1.02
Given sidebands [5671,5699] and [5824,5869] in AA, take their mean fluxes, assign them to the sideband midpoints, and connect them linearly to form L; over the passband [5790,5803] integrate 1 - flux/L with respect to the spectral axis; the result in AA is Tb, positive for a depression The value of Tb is 0.3 AA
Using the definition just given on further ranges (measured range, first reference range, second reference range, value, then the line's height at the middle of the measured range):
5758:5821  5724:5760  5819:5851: 2.5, 1.46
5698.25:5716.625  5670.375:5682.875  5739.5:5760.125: 0.3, 1.4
